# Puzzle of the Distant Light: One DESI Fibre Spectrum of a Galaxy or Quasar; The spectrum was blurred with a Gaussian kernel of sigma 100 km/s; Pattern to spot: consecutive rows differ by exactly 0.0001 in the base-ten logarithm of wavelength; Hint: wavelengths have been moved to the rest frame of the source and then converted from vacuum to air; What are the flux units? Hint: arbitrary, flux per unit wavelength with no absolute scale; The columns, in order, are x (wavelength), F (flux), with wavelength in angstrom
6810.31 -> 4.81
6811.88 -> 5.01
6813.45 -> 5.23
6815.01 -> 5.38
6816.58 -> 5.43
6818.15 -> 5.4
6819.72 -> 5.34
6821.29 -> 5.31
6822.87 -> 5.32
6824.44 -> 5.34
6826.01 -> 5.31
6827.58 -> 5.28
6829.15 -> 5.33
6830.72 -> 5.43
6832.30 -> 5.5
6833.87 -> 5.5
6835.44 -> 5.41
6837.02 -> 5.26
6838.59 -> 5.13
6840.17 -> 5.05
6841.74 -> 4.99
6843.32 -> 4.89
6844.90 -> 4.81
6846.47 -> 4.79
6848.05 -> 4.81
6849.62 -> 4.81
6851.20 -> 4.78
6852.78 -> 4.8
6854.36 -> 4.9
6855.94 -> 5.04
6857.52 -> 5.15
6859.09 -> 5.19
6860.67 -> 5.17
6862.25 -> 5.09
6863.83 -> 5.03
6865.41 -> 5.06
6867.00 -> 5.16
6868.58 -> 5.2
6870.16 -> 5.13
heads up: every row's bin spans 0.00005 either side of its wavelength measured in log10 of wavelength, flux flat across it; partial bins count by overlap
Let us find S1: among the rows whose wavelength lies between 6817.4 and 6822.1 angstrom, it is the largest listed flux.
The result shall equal 5.4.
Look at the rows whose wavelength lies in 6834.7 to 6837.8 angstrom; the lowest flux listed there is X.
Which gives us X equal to 5.26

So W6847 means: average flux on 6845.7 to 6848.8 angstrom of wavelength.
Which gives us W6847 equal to 4.79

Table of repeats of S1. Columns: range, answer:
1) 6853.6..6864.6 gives 5.19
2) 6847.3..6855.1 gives 4.9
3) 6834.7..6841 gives 5.41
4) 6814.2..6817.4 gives 5.43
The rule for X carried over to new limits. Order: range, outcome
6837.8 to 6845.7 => 4.81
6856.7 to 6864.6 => 5.03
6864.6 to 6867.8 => 5.06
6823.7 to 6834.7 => 5.28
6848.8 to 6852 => 4.78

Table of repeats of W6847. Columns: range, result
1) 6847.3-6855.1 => 4.82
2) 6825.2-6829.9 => 5.31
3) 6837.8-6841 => 5.1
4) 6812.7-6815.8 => 5.32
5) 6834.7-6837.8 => 5.32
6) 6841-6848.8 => 4.85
